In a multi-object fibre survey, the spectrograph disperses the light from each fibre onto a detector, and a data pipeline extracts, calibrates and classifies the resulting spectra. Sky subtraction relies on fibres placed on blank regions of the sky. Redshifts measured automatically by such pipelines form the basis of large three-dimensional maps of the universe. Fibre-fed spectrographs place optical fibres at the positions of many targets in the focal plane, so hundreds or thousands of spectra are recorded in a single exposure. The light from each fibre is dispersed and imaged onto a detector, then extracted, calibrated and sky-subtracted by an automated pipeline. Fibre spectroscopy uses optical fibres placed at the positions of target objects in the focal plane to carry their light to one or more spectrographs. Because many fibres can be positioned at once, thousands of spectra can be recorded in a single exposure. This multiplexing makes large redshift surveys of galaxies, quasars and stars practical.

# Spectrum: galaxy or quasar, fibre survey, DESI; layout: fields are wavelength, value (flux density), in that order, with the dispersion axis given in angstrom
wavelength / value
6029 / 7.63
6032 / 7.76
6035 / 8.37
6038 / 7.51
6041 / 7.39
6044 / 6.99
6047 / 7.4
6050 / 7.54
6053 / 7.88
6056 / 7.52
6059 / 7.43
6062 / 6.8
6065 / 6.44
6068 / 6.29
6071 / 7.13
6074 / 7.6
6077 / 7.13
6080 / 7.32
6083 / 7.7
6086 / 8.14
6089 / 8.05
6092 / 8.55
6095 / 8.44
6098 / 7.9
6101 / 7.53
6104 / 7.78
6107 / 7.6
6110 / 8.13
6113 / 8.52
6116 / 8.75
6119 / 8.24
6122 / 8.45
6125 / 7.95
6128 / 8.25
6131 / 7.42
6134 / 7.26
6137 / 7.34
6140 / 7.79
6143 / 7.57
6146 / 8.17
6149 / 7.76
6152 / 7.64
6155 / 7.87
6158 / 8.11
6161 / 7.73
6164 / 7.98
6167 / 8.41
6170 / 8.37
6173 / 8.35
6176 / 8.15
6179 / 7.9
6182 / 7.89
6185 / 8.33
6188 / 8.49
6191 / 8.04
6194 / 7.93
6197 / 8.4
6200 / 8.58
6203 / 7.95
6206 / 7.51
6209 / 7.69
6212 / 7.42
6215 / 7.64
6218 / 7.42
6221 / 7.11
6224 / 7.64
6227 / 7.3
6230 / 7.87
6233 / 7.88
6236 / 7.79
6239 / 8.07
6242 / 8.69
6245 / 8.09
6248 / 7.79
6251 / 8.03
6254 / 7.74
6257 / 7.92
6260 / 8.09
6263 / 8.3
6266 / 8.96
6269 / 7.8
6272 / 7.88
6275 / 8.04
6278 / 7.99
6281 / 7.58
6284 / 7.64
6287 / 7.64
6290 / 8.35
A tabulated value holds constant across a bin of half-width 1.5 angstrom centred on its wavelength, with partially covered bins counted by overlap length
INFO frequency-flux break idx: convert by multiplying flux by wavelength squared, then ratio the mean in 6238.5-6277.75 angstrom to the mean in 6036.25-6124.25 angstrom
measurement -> 1.1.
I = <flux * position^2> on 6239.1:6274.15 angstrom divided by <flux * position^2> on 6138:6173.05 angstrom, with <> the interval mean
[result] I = 1.1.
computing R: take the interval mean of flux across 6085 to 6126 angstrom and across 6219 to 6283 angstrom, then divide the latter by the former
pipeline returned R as 0.97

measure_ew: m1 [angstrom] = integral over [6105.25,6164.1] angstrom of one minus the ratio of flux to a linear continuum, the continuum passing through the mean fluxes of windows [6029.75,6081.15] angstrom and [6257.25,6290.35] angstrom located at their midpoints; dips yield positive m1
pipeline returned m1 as -2.7 angstrom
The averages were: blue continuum 7.33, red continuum 8.01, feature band 7.92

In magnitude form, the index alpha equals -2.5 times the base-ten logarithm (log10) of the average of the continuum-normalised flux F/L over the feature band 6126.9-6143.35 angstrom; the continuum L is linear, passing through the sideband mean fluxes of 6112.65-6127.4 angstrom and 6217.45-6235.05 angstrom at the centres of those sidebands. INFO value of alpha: 0.09 mag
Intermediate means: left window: 8.36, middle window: 7.59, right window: 7.55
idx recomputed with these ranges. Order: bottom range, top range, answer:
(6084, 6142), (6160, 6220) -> 1.03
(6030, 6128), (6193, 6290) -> 1.08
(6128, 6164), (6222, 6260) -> 1.05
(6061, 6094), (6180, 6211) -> 1.13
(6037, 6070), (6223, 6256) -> 1.17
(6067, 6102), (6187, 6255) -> 1.07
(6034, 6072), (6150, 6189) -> 1.16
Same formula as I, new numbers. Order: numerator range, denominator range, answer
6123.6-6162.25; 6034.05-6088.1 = 1.08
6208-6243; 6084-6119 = 0.99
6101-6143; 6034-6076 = 1.11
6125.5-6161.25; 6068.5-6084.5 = 1.08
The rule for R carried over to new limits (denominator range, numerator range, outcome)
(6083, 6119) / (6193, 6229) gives 0.95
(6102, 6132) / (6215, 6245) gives 0.96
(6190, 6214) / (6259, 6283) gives 1.02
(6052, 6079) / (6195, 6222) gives 1.09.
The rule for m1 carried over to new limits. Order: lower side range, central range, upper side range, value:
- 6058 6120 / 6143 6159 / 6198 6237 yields -0.4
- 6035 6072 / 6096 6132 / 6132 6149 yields -2.6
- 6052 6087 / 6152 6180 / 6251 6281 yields -1.6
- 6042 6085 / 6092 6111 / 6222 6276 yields -1.4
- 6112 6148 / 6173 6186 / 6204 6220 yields -0.6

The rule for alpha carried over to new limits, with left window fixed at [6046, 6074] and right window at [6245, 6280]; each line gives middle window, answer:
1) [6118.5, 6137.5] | -0.054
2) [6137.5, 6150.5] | -0.035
